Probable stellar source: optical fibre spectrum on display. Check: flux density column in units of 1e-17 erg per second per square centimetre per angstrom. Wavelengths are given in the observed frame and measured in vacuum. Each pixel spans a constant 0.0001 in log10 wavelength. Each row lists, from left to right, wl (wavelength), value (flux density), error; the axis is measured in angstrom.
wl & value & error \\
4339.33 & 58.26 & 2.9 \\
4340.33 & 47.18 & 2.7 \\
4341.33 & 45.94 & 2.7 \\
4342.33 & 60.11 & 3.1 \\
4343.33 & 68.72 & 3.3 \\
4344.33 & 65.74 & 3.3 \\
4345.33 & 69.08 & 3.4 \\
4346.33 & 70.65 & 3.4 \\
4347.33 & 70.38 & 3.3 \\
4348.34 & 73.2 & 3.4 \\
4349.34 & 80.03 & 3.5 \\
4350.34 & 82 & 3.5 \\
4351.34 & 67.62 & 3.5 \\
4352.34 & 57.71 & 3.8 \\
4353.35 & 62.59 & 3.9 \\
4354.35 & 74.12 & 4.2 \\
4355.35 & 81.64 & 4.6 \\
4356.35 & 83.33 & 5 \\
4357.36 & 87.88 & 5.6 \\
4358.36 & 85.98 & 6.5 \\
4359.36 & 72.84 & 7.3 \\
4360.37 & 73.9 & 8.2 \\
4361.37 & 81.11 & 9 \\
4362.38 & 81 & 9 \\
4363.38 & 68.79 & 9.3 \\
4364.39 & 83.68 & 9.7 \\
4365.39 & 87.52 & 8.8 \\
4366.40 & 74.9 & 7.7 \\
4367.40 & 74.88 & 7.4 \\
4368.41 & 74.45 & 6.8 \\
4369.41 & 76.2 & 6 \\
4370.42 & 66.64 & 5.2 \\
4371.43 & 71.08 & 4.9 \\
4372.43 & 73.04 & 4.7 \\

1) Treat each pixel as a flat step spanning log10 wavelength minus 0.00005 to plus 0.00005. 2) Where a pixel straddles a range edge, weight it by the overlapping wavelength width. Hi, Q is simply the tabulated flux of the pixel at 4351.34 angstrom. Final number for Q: 67.62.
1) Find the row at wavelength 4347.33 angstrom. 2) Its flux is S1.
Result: 70.38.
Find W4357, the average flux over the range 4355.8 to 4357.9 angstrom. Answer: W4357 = 85.5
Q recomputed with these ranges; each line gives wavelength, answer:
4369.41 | 76.2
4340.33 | 47.18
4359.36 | 72.84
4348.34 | 73.2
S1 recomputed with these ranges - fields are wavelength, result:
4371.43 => 71.08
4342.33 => 60.11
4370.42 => 66.64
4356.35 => 83.33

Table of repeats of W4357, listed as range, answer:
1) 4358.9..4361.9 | 75.8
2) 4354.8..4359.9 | 82.2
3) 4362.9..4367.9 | 78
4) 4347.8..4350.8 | 78.1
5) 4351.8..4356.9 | 71.9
